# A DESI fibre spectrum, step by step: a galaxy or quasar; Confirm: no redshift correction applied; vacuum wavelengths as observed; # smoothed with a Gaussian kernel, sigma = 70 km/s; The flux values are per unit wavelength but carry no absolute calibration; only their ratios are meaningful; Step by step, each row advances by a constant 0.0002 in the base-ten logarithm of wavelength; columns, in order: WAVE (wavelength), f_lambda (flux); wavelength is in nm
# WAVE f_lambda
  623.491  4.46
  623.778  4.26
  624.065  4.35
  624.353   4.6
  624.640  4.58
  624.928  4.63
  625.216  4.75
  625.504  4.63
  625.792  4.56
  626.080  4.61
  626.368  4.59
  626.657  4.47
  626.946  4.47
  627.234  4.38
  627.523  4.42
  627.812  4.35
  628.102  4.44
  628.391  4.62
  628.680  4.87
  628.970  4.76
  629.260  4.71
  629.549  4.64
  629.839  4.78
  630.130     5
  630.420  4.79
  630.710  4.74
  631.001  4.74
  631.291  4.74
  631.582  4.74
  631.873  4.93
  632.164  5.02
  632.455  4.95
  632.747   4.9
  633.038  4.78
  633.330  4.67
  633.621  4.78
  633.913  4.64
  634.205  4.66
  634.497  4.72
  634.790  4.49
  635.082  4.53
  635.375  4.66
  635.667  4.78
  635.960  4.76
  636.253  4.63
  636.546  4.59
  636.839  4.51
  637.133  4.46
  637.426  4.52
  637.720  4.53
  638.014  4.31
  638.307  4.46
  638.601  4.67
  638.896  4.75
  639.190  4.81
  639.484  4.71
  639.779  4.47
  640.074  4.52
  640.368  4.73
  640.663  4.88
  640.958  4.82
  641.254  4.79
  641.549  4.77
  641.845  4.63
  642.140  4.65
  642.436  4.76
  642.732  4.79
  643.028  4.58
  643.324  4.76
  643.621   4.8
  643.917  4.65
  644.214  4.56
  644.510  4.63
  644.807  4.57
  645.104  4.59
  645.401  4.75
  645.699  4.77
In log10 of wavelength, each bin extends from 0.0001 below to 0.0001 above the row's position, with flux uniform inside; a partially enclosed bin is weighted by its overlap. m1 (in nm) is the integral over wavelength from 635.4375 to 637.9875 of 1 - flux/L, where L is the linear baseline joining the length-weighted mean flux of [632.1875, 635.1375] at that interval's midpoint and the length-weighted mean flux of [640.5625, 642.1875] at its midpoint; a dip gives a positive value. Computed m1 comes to 0.08 nm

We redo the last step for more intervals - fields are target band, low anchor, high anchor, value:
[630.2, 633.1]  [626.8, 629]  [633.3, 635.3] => -0.15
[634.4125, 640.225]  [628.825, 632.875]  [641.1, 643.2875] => 0.20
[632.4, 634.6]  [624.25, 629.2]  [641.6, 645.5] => -0.07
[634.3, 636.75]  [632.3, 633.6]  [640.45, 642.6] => 0.08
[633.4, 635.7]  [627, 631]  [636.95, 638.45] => -0.06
